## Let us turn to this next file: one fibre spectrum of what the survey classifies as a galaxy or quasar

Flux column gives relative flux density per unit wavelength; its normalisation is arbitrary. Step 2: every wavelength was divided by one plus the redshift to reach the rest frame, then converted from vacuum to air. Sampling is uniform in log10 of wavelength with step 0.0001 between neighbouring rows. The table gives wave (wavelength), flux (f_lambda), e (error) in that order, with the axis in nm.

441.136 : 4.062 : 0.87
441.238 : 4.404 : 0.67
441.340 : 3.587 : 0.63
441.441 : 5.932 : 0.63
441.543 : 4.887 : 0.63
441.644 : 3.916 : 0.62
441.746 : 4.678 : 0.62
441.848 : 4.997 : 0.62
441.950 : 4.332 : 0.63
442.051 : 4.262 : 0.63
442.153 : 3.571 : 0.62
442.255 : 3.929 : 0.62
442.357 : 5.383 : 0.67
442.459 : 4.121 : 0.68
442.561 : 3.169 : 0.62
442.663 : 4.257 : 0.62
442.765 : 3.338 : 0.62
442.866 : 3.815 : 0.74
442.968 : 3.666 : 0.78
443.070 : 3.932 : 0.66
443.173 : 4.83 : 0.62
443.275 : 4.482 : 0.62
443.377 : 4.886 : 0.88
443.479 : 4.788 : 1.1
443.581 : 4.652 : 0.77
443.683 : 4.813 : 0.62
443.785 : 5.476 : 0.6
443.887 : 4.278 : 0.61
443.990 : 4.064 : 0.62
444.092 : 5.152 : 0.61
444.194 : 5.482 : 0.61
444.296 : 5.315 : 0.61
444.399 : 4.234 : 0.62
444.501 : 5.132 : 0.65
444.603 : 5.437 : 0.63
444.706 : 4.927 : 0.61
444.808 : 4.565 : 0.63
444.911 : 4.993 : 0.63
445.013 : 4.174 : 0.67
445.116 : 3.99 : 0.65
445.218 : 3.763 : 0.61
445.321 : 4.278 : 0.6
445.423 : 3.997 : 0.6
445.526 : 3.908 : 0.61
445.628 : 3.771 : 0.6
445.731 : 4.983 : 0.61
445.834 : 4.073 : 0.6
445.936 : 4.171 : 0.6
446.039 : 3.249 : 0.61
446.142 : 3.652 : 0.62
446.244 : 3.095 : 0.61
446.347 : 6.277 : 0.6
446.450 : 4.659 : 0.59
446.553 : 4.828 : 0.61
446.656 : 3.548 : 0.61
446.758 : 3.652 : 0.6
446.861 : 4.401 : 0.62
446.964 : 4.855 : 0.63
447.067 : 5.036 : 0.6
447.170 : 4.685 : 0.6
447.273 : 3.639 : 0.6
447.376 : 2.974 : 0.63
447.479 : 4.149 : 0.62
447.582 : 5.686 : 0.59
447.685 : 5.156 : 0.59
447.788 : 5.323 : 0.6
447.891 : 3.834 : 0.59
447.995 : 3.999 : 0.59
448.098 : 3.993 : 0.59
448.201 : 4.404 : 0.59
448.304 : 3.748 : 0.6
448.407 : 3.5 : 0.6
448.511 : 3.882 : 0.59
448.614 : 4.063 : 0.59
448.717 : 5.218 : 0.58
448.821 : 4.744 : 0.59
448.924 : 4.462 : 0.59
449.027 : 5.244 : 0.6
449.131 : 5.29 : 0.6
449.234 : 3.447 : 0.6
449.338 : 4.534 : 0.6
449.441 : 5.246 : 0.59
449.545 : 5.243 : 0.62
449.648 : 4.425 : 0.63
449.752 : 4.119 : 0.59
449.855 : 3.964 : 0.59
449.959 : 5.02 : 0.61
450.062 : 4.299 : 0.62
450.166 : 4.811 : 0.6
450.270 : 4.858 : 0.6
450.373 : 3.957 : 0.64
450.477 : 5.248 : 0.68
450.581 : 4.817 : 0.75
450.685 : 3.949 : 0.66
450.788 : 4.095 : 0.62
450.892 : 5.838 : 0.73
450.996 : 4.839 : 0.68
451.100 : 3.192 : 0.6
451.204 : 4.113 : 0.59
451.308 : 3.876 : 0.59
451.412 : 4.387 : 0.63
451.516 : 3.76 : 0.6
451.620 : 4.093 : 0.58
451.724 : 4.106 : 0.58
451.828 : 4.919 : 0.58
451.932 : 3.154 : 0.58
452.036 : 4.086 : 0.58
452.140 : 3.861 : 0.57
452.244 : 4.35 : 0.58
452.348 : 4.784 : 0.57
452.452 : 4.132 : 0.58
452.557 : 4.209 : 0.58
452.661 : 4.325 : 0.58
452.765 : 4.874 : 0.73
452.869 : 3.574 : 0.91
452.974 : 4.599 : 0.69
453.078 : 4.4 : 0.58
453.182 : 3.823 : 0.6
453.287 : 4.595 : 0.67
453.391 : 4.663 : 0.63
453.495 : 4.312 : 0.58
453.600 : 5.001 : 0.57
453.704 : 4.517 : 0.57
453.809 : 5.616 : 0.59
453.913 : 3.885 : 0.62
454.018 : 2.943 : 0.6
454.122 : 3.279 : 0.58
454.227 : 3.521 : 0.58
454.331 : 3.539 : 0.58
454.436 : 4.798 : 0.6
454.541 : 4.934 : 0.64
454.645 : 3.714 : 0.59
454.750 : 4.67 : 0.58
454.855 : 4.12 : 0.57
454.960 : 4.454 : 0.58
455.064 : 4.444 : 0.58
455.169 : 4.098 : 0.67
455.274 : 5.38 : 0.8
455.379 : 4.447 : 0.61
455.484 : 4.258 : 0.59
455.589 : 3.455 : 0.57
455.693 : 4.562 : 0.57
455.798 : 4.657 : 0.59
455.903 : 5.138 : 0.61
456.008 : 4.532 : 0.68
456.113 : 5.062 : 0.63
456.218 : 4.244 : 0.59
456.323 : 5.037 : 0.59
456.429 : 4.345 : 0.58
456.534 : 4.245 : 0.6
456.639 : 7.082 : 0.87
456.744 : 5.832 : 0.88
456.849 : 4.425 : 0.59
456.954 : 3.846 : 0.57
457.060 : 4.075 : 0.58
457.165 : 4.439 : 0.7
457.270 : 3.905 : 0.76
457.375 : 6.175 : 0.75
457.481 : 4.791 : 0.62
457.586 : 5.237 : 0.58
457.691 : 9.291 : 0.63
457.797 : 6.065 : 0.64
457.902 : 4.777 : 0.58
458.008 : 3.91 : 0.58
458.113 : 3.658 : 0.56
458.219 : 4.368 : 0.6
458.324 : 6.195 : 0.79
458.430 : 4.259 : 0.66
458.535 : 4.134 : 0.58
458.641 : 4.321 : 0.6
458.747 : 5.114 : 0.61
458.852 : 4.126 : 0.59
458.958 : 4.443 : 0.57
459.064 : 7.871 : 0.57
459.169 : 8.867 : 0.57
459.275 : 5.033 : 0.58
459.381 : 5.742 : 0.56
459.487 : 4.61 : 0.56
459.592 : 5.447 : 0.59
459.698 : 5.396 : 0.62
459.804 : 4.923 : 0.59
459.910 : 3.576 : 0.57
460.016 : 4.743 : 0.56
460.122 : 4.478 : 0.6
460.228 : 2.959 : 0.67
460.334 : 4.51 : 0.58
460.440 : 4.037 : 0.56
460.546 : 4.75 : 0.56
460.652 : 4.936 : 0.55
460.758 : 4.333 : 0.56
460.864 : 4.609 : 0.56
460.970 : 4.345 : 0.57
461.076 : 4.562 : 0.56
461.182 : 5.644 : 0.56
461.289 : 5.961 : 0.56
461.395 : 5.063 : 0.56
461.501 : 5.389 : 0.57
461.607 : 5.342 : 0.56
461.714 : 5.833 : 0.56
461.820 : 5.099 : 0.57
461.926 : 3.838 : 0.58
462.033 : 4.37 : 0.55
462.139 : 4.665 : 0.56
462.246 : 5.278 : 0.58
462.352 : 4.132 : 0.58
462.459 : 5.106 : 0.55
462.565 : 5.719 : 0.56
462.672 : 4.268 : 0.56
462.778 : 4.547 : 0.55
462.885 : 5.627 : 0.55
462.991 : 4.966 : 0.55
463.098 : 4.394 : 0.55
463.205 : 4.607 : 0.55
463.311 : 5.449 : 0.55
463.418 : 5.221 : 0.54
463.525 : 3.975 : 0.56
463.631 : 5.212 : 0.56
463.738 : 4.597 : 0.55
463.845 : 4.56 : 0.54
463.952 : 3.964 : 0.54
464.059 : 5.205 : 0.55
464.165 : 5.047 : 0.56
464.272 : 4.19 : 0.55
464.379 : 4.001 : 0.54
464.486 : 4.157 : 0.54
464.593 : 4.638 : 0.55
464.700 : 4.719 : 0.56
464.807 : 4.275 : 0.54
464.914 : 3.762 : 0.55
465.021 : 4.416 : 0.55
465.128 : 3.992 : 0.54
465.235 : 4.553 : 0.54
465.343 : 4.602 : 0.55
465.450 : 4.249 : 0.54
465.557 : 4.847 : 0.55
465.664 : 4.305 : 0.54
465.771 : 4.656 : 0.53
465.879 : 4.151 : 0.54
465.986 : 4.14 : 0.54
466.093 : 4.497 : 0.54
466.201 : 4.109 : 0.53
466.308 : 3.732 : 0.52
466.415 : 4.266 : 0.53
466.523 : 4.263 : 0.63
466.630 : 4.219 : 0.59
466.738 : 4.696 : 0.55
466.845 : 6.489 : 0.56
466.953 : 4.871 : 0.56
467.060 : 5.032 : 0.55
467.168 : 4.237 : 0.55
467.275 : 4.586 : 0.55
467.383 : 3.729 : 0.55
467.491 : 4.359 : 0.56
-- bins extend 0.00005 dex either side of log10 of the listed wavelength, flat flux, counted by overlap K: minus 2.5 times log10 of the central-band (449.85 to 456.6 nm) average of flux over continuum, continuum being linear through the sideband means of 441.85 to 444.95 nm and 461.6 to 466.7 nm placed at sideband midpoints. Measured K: 0.04 mag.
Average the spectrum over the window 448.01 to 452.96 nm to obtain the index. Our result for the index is 4.36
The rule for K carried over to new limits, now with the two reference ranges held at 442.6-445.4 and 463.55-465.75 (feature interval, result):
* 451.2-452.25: 0.12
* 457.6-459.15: -0.17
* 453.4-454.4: 0.10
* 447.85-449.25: 0.05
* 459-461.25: -0.12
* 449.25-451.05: -0.03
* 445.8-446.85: 0.10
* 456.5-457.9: -0.19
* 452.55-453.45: 0.04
